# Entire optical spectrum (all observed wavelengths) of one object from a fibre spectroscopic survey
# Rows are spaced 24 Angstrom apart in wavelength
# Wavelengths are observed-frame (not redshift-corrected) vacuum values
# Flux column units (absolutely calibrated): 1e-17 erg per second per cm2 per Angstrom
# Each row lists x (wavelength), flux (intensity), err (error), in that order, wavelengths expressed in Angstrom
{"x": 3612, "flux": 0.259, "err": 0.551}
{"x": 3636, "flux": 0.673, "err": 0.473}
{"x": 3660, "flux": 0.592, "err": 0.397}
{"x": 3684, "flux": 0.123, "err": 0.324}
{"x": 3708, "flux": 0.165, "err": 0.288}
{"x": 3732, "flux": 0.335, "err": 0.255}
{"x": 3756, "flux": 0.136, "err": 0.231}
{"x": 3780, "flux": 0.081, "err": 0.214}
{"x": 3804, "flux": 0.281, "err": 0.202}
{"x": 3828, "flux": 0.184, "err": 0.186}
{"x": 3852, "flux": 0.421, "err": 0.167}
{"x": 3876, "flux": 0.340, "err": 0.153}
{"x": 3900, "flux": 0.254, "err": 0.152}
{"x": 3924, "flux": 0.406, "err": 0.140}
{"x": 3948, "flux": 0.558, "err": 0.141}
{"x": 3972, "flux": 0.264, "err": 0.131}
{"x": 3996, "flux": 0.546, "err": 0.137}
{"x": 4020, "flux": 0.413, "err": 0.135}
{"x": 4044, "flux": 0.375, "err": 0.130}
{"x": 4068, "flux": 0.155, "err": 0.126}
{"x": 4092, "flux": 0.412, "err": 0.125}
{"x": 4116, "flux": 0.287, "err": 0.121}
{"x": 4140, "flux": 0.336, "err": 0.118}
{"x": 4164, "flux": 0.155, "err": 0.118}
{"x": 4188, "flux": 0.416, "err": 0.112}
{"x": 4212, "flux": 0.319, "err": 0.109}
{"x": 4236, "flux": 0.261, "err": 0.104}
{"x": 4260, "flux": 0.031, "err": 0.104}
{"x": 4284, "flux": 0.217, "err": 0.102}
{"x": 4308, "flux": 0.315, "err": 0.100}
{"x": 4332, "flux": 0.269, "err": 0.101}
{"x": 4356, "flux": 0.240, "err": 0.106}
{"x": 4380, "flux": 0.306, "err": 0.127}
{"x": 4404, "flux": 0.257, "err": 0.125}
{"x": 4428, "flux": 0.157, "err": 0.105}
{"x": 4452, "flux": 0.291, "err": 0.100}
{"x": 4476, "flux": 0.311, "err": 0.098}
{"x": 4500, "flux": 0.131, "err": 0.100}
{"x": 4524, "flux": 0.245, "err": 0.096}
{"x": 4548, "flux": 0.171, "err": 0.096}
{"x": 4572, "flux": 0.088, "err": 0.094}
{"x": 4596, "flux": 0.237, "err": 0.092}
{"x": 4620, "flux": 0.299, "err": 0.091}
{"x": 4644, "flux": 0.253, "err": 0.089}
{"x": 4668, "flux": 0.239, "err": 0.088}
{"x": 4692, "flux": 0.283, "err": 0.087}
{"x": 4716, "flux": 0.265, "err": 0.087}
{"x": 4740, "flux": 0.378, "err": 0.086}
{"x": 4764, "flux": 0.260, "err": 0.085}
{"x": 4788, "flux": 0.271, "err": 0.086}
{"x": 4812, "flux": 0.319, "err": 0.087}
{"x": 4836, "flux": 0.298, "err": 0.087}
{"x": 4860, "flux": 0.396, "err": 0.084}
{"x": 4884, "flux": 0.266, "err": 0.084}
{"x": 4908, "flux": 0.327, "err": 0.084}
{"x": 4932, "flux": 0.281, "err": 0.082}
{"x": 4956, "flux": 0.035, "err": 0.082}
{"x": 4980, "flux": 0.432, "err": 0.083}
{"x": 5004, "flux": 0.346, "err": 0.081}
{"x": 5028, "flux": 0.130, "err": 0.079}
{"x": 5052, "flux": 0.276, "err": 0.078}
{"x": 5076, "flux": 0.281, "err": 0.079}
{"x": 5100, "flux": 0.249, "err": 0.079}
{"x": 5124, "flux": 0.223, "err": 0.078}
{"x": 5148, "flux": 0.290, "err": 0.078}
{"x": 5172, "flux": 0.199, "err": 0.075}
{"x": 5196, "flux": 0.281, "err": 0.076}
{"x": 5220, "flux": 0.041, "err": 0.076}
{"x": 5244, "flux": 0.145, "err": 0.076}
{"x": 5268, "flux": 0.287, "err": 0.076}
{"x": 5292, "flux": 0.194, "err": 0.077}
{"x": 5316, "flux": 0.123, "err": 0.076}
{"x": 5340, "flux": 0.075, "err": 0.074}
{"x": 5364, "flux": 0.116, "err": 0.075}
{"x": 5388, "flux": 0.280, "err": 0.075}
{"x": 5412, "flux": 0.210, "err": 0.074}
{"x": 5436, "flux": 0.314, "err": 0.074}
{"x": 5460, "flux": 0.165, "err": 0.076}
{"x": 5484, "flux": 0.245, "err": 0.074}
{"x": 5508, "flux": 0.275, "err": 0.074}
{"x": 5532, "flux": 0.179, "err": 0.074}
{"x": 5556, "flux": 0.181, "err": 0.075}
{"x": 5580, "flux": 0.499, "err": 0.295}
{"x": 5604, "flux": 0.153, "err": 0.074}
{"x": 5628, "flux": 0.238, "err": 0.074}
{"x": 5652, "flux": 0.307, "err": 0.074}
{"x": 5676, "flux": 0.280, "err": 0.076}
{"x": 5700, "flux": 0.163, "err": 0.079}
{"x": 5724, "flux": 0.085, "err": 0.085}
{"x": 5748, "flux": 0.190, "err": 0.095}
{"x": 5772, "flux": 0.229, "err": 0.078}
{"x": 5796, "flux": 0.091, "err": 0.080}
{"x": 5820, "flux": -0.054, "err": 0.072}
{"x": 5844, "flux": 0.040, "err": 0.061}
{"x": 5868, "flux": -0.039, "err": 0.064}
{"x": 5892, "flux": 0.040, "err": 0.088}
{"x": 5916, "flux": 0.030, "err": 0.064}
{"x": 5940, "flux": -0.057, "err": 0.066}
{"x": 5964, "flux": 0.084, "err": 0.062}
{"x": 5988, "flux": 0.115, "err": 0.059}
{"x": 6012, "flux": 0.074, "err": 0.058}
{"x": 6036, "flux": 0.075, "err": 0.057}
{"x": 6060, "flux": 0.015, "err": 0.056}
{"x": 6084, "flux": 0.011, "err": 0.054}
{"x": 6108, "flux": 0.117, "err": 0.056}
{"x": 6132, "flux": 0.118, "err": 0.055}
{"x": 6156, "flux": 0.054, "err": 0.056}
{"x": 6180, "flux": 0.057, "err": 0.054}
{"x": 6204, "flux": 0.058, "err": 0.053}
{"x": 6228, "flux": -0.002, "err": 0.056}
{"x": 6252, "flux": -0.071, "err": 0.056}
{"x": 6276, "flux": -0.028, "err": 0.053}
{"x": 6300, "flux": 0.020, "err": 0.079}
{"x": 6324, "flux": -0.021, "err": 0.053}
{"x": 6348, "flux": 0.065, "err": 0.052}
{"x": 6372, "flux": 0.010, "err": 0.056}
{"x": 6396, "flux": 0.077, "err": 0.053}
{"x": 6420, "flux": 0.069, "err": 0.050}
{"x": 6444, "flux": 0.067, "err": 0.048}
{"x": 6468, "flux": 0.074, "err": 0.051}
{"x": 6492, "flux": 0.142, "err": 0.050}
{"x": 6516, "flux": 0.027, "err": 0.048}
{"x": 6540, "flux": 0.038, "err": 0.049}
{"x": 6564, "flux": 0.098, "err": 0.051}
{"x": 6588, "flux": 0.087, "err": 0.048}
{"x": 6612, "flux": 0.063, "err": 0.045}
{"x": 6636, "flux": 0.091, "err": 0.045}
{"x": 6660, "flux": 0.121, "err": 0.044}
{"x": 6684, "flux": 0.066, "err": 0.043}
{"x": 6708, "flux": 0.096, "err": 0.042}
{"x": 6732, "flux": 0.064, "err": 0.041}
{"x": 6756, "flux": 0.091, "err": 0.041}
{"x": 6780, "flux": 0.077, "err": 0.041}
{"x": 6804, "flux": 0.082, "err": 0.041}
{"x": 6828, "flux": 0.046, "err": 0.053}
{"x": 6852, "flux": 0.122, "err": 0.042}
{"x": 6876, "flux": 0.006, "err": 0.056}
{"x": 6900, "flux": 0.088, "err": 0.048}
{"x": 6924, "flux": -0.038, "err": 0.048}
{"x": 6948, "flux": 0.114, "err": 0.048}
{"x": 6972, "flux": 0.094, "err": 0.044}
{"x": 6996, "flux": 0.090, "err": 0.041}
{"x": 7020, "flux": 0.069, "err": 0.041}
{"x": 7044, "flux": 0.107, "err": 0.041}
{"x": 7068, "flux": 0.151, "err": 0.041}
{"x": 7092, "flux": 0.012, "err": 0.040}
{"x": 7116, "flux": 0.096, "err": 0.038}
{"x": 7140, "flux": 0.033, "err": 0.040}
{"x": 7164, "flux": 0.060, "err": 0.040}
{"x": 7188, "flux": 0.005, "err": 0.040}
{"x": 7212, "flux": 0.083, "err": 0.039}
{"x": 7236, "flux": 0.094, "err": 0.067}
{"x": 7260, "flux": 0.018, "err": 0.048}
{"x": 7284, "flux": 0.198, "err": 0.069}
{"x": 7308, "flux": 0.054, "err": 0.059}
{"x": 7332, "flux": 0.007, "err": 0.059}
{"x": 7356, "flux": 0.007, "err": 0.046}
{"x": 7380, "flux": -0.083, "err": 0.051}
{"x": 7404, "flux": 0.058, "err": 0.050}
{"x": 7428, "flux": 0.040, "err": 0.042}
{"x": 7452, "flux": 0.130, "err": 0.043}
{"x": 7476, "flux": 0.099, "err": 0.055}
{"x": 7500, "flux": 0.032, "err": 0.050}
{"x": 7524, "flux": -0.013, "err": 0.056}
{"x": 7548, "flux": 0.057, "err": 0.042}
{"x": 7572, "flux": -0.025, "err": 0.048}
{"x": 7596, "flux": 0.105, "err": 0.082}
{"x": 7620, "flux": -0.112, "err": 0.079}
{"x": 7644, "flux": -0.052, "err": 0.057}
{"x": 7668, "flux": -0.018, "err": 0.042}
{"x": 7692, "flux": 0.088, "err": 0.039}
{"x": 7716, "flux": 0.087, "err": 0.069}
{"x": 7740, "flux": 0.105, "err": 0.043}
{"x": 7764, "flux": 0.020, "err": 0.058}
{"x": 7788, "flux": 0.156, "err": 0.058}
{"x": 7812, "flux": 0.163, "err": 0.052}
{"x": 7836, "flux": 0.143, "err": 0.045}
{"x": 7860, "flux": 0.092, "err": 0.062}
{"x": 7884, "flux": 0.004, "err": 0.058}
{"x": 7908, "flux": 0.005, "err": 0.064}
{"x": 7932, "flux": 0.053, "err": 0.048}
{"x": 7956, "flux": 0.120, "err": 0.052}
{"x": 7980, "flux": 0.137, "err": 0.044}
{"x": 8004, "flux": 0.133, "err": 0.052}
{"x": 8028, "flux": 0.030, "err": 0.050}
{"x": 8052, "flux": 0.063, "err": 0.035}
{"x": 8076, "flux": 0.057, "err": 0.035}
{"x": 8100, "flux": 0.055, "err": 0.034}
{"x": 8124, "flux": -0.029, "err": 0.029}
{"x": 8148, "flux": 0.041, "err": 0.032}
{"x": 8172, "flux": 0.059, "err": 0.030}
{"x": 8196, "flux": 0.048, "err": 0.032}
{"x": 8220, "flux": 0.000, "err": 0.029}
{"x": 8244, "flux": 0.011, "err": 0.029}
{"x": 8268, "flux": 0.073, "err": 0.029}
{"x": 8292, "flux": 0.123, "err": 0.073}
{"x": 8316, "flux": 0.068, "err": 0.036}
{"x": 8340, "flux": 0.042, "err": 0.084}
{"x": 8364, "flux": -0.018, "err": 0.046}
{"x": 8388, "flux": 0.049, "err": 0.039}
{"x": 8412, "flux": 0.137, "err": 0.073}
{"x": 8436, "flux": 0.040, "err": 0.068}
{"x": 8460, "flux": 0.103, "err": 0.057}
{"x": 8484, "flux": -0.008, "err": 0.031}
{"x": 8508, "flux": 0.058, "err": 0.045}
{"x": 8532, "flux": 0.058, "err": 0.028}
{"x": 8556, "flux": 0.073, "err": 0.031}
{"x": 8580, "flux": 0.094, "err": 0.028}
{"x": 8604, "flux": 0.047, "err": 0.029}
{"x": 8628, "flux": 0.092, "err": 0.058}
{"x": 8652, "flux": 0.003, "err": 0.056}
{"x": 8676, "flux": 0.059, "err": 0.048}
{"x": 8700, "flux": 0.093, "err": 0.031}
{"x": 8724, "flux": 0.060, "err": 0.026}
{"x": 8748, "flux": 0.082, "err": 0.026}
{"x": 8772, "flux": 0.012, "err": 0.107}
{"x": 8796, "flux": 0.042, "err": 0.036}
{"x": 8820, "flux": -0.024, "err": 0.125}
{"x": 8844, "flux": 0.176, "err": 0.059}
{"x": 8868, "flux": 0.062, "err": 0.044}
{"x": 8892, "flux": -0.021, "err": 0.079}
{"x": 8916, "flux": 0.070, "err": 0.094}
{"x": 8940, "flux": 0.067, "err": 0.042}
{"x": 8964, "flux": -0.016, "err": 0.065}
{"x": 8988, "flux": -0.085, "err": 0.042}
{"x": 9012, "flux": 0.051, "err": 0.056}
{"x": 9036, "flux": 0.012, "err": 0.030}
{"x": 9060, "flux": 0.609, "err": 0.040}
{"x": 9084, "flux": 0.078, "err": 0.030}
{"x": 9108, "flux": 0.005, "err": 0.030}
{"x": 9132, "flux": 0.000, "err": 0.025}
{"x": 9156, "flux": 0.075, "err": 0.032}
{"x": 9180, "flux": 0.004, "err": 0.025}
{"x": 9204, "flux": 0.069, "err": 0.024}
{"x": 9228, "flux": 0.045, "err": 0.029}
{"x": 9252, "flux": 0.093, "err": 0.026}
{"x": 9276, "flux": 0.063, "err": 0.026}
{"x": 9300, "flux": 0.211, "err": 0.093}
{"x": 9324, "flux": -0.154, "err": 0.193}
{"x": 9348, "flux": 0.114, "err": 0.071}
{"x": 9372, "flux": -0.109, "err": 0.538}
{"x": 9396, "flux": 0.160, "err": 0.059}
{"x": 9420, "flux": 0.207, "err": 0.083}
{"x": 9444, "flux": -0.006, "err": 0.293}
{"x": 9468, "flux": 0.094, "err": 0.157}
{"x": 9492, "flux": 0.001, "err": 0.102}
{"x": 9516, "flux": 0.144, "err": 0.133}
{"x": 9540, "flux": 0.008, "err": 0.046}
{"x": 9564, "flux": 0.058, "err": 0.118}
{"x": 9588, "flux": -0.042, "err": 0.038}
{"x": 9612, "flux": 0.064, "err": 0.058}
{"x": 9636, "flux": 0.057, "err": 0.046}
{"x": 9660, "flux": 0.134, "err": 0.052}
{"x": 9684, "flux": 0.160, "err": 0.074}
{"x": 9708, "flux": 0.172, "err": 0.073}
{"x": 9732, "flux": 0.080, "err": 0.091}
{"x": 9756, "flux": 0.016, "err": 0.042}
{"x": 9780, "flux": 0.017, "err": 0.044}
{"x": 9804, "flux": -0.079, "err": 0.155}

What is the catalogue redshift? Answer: 1.431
